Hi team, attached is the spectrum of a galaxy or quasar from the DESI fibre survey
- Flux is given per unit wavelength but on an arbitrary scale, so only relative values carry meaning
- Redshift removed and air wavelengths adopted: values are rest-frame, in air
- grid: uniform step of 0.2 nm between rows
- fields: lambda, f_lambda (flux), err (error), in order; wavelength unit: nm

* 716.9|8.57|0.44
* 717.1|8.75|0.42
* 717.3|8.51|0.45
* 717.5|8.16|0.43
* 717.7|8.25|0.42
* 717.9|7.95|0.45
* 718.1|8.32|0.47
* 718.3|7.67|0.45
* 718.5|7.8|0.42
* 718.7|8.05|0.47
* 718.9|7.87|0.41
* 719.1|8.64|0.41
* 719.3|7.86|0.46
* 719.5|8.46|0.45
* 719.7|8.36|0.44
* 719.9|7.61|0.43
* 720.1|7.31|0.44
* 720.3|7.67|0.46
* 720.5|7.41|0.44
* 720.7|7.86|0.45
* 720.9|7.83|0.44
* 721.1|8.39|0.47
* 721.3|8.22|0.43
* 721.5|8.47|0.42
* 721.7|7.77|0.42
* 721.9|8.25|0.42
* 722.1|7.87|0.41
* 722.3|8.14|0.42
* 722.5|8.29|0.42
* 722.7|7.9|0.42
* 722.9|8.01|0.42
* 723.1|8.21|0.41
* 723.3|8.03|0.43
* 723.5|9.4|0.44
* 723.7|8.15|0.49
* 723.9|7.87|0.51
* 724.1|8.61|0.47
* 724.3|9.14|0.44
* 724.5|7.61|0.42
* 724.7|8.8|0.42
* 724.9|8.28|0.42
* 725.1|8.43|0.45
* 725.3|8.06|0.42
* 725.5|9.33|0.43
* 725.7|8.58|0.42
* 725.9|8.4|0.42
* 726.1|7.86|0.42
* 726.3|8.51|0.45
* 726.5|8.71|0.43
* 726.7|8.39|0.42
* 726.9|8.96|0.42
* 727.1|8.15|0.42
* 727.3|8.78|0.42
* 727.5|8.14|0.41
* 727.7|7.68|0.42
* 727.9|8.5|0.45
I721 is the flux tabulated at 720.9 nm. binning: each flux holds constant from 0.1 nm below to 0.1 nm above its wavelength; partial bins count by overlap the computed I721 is 7.83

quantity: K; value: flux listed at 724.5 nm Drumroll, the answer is 7.61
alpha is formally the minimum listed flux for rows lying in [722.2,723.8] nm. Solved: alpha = 7.9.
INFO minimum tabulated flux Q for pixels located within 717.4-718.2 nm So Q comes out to 7.95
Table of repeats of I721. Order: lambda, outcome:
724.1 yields 8.61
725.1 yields 8.43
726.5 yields 8.71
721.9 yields 8.25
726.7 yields 8.39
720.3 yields 7.67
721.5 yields 8.47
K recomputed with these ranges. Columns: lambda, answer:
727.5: 8.14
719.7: 8.36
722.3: 8.14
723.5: 9.4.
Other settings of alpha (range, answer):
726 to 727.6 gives 7.86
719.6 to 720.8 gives 7.31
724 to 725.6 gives 7.61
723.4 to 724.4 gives 7.87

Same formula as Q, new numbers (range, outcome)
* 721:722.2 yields 7.77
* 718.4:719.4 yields 7.8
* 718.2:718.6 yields 7.67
